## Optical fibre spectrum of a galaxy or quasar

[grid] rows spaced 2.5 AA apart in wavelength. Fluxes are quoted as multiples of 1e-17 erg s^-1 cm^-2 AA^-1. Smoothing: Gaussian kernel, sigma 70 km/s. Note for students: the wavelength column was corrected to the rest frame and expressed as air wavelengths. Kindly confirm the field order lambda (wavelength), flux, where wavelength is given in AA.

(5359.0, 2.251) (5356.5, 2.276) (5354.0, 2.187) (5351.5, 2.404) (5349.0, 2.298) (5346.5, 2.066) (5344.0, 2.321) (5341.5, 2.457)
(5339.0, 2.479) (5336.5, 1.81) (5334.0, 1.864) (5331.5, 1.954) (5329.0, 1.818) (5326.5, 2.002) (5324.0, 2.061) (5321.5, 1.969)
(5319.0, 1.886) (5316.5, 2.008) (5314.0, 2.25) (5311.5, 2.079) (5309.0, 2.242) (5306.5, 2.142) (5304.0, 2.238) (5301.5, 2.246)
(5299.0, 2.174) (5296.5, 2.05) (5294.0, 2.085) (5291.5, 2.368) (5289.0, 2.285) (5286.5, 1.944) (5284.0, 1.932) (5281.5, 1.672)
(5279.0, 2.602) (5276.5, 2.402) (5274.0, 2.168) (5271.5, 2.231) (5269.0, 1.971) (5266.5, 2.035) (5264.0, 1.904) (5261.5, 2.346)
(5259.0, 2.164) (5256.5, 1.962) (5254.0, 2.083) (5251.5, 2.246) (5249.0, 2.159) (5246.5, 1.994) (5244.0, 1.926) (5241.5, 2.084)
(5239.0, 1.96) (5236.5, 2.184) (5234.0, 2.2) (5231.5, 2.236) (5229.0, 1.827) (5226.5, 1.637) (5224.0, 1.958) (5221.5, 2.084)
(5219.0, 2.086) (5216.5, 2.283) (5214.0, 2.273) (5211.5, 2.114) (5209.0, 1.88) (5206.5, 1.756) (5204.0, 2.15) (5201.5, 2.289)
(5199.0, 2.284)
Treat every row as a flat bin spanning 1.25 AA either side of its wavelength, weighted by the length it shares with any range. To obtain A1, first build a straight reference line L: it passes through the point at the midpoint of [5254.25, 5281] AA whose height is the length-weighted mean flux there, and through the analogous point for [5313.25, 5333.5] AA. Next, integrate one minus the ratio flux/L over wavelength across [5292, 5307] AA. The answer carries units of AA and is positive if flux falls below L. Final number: -0.8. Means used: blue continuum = 2.16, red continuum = 1.98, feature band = 2.17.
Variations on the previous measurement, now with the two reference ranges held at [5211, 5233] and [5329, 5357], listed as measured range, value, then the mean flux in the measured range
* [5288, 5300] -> -0.4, 2.19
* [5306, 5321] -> 0.4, 2.09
